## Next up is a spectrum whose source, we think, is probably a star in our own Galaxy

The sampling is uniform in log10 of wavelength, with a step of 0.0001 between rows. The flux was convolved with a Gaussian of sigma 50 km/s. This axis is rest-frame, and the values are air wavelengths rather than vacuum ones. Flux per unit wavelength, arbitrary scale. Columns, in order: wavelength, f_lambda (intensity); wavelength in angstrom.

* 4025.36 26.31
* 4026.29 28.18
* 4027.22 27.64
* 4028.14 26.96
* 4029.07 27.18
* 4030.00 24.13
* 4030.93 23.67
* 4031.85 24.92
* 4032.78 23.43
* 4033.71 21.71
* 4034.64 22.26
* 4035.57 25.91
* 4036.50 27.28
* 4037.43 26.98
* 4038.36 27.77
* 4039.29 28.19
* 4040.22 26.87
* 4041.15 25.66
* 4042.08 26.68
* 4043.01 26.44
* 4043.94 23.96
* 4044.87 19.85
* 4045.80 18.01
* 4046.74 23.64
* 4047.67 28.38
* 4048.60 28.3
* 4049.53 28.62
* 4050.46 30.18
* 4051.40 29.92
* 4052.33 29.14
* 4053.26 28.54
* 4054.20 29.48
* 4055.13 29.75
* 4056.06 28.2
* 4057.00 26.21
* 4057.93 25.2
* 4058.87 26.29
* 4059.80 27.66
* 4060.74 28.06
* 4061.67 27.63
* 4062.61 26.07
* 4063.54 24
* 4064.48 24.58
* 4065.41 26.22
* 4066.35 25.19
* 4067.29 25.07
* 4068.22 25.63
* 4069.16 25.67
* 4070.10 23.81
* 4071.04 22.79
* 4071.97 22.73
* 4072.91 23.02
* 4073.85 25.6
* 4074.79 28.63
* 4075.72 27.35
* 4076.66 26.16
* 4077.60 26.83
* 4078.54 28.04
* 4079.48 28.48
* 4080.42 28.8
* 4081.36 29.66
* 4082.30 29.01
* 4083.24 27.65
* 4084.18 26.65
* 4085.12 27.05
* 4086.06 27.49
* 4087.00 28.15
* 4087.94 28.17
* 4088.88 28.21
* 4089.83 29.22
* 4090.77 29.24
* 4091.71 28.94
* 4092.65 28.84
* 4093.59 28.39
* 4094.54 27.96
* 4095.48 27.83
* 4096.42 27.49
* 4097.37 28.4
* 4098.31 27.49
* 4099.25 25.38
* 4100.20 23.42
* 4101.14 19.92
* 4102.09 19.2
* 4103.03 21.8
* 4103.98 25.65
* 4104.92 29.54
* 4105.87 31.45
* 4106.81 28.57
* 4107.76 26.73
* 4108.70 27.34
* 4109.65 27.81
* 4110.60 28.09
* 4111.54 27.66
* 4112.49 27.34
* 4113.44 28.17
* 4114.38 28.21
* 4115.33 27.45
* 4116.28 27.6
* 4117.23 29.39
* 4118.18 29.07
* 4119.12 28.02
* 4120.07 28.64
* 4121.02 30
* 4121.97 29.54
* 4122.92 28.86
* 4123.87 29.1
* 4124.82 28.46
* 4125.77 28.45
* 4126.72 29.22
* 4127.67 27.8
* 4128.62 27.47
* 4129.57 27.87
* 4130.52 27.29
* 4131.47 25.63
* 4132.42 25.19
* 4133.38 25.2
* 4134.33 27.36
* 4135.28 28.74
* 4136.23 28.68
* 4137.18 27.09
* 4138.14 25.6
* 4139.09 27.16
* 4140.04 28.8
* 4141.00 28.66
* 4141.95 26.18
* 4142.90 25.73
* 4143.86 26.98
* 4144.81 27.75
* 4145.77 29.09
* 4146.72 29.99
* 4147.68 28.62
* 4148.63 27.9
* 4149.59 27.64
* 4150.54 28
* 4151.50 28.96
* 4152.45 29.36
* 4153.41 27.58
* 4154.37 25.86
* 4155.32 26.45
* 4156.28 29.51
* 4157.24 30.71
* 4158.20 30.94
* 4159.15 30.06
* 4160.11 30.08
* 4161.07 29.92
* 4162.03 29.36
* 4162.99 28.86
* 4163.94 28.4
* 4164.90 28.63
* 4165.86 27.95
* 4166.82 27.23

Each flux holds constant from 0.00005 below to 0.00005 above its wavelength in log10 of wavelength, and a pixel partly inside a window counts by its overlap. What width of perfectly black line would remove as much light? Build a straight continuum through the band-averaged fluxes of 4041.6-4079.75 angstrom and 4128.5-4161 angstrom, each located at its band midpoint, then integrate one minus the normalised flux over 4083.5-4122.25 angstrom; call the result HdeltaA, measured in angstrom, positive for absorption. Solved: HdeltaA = -0.5 angstrom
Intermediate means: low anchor 26.2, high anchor 27.9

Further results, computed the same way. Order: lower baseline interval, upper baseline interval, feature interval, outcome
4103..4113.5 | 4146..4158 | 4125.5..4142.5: 0.49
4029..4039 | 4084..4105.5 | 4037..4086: -1.48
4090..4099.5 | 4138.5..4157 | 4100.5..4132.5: 0.69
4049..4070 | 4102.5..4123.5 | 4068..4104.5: 1.34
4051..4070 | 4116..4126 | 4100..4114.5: 1.07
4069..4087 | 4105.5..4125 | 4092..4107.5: 0.74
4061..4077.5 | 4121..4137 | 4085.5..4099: -0.97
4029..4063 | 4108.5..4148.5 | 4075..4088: -0.42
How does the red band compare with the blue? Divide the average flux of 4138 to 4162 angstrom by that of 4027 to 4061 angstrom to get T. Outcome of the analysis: 1.08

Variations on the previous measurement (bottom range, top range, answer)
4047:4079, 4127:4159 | 1.04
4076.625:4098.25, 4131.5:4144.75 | 0.96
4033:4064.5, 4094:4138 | 1.04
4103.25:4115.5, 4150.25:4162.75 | 1.04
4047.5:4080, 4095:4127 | 1.02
